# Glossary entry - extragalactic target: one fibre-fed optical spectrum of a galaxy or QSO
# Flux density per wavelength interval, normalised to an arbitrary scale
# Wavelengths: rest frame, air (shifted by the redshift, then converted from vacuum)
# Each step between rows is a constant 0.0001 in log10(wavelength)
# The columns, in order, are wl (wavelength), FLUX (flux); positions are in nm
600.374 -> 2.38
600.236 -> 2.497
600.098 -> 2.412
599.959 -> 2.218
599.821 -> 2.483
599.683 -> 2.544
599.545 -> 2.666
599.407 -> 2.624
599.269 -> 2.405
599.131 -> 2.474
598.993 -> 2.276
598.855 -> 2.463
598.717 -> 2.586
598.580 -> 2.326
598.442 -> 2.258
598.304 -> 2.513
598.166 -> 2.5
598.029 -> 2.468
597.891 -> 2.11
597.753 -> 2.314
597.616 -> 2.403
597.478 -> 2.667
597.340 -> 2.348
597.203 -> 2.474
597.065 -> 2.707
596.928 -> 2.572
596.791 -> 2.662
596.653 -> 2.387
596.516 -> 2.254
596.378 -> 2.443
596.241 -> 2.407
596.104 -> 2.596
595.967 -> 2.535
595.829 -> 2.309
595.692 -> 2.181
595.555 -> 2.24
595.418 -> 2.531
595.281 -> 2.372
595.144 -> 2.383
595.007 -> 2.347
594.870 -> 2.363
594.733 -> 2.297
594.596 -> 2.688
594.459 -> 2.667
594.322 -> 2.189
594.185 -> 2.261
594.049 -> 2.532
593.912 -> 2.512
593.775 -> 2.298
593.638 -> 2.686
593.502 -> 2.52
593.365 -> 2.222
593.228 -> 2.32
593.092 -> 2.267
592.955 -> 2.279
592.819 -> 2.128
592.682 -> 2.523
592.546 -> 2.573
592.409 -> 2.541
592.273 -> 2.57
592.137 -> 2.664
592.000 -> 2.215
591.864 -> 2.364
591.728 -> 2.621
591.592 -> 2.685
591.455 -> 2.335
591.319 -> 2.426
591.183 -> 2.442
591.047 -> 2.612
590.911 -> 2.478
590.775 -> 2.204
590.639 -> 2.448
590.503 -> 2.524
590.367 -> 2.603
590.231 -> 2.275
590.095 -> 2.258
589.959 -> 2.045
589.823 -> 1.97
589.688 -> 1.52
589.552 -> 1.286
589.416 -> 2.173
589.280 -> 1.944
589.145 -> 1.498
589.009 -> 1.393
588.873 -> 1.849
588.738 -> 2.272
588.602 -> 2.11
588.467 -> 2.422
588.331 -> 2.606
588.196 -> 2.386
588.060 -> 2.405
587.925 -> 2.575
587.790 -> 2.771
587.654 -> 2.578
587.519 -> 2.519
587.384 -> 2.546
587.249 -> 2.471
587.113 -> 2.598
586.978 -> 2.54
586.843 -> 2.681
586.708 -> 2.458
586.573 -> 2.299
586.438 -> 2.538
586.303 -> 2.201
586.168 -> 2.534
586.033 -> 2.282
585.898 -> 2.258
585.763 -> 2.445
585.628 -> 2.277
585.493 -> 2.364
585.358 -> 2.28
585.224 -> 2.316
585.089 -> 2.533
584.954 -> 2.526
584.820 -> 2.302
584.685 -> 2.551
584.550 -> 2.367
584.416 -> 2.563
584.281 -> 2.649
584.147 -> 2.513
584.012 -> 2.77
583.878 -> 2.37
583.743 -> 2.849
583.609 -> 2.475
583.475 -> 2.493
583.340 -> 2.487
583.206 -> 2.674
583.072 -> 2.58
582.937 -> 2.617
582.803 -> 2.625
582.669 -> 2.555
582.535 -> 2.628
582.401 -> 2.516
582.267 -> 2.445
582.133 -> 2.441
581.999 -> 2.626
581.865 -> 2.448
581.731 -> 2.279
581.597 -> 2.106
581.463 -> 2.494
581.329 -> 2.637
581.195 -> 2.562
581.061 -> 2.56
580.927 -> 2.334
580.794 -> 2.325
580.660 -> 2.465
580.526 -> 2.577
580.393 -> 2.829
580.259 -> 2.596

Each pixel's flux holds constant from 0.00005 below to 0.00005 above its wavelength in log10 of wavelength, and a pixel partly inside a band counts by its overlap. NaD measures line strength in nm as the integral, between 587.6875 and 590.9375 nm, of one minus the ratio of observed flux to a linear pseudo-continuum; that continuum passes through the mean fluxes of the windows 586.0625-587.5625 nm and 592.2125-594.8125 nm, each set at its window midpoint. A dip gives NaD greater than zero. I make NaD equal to 0.39 nm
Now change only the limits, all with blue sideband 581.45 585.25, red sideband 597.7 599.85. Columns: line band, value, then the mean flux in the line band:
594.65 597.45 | 0.03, 2.43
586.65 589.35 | 0.17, 2.33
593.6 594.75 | 0.00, 2.46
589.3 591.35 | 0.22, 2.21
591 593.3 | 0.03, 2.44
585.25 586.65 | 0.09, 2.35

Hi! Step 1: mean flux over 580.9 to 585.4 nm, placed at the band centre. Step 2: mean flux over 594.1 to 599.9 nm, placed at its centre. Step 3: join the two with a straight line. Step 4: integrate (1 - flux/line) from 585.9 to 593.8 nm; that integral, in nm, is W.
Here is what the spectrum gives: 0.44 nm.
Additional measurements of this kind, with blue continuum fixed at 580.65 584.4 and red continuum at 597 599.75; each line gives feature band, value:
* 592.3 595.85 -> 0.11 nm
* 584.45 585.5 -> 0.04 nm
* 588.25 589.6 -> 0.28 nm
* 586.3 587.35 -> 0.00 nm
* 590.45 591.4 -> 0.02 nm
